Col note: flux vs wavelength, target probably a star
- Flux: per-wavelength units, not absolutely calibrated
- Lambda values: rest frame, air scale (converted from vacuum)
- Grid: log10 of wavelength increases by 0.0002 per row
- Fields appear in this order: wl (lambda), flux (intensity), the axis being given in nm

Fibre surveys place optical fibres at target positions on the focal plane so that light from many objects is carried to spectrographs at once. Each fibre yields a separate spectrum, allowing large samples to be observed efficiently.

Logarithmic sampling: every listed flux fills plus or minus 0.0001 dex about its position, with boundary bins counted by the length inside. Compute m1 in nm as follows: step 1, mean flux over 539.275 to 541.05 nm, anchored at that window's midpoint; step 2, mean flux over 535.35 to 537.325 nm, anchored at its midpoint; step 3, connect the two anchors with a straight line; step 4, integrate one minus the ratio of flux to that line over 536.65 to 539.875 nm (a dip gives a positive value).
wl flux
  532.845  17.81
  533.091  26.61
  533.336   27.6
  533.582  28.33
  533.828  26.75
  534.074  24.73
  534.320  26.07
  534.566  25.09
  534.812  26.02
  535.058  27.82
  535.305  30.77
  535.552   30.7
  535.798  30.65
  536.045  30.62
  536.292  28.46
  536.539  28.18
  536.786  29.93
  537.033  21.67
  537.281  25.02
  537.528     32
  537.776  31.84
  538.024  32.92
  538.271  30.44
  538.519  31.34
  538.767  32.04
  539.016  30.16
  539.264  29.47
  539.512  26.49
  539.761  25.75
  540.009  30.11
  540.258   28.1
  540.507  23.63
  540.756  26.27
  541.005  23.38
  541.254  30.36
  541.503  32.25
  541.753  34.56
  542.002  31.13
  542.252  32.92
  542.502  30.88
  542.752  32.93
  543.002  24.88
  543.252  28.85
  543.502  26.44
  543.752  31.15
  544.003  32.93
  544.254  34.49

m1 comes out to -0.20 nm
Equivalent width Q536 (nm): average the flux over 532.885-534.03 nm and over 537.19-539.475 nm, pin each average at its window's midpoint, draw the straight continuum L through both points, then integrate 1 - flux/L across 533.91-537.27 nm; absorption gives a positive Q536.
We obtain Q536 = 0.07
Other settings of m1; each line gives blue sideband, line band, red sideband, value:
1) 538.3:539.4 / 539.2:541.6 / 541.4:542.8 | 0.31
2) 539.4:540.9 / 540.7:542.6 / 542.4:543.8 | -0.17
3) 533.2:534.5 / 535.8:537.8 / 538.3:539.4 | 0.04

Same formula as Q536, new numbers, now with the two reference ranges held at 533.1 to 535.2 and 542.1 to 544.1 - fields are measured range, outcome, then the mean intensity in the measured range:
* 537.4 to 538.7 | -0.166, 31.7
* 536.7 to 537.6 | 0.033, 26.8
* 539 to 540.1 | 0.020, 28.2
